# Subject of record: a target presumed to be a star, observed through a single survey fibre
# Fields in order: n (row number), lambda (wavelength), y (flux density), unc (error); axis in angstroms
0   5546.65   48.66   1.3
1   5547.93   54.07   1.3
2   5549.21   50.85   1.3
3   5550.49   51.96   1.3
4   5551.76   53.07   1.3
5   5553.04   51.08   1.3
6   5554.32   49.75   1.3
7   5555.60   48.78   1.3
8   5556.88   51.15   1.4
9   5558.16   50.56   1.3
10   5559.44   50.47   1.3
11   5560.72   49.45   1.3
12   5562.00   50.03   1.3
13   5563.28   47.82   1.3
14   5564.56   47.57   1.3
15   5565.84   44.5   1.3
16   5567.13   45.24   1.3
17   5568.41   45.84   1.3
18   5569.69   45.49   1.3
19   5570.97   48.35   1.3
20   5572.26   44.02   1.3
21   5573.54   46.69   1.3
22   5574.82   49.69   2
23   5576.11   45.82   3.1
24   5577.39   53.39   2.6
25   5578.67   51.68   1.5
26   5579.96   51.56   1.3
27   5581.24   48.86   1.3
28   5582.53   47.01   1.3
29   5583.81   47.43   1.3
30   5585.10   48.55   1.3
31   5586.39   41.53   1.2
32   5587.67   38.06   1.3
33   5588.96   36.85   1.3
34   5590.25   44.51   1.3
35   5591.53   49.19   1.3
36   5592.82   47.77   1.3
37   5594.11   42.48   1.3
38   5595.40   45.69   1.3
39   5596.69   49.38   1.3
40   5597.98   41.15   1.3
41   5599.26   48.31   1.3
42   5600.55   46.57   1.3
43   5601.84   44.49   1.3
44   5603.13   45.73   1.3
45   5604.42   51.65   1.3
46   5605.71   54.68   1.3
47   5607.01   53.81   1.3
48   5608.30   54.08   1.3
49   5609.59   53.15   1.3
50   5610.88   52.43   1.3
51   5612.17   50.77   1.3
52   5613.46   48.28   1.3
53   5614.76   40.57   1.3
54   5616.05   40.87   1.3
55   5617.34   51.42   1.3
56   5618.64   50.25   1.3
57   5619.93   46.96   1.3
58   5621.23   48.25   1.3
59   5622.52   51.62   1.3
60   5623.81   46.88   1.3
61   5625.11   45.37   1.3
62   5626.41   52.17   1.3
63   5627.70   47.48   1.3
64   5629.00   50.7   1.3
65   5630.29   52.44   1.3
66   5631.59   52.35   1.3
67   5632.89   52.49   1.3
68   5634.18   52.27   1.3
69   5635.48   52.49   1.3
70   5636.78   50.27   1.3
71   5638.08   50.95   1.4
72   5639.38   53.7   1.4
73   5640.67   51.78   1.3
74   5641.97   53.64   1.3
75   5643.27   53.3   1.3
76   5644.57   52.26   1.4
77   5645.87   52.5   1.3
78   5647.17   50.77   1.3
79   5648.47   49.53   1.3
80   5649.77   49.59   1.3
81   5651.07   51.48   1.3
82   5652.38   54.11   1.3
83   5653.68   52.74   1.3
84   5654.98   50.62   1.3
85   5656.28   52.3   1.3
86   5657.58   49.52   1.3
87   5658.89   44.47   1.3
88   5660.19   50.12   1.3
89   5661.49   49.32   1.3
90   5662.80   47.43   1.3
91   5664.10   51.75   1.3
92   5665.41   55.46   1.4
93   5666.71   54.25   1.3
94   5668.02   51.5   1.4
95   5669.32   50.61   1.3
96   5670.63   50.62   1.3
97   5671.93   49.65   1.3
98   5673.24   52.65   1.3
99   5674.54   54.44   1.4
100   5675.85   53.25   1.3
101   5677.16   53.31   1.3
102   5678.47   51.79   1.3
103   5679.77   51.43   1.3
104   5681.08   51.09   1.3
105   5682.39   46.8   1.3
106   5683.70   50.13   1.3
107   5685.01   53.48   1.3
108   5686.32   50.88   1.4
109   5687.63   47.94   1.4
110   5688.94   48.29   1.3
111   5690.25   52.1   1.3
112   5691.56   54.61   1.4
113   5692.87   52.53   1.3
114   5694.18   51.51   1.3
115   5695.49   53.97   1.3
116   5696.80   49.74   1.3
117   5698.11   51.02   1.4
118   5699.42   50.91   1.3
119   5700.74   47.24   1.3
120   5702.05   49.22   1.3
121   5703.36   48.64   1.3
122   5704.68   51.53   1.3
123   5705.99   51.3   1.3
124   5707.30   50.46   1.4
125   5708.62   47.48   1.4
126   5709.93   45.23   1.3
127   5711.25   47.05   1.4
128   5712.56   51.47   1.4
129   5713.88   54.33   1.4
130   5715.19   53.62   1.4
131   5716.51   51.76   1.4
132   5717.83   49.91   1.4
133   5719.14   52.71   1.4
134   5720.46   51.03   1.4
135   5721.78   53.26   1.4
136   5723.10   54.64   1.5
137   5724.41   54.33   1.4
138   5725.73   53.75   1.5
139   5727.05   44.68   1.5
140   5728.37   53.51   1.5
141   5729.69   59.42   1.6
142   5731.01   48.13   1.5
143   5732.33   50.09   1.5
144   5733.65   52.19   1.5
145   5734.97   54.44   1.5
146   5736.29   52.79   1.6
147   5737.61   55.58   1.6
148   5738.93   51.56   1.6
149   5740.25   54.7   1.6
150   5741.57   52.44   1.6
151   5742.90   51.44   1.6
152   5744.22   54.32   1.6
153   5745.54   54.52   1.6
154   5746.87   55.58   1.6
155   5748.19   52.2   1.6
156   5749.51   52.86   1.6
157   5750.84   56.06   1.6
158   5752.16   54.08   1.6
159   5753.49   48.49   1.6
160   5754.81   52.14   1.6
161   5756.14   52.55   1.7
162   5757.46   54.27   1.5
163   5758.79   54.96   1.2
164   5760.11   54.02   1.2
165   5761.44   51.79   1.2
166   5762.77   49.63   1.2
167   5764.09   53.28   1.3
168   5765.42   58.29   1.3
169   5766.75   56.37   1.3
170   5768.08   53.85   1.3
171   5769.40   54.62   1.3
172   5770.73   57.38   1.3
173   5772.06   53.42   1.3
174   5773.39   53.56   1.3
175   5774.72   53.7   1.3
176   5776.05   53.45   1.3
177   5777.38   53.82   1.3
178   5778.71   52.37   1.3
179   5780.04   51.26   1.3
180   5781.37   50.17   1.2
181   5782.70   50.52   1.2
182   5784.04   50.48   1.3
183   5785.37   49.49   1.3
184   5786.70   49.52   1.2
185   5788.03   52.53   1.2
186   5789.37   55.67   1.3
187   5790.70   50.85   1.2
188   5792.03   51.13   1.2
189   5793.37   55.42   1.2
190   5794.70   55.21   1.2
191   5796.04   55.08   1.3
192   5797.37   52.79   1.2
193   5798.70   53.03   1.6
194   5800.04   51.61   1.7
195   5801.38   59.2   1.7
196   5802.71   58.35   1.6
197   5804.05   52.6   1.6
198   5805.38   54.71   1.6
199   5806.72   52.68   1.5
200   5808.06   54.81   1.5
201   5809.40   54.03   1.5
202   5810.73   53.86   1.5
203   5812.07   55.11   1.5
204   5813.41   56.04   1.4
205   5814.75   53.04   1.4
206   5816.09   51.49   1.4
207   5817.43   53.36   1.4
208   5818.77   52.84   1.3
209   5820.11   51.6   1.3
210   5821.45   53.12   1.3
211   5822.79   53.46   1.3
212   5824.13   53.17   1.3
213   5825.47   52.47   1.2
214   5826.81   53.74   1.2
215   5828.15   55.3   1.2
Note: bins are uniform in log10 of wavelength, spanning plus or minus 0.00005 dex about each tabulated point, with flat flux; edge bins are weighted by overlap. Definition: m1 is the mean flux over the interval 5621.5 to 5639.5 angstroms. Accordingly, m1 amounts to 50.7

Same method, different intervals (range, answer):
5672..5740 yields 51.4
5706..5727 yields 51.2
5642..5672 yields 51.1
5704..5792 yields 52.5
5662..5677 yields 52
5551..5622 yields 47.9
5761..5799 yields 53.1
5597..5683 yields 50.4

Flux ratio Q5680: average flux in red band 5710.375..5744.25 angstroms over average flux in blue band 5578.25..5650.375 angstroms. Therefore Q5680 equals 1.1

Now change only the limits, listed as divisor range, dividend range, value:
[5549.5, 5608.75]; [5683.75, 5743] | 1.08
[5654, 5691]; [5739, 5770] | 1.05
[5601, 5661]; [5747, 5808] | 1.06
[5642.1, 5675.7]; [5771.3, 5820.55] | 1.04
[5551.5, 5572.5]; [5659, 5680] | 1.07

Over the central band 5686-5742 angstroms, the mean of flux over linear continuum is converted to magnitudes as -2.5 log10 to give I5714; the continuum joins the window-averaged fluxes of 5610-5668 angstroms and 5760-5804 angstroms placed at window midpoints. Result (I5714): 0.01 mag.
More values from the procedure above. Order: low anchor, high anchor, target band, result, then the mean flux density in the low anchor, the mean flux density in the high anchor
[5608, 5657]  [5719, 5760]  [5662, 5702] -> 0.008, 50.6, 53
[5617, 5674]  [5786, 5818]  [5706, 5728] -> 0.026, 50.9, 53.8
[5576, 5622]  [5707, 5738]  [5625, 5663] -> -0.042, 47.6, 51.7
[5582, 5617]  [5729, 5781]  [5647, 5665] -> -0.022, 46.9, 53.5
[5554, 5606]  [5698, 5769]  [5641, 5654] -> -0.054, 47.2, 52.3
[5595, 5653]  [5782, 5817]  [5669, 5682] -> -0.017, 50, 53.4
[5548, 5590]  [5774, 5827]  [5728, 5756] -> -0.026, 48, 53.2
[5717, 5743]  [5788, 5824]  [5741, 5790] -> 0.001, 52.5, 53.8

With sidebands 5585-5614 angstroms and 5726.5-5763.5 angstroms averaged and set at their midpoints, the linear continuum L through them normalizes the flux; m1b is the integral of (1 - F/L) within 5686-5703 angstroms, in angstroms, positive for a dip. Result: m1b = 0.1 angstroms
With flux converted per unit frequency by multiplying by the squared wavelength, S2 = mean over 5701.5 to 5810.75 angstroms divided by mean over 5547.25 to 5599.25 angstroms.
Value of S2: 1.18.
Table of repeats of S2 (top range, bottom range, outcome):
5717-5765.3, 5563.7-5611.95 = 1.18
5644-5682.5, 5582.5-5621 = 1.11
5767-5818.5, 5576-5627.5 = 1.20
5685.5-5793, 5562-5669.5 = 1.11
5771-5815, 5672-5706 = 1.08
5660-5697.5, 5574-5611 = 1.11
